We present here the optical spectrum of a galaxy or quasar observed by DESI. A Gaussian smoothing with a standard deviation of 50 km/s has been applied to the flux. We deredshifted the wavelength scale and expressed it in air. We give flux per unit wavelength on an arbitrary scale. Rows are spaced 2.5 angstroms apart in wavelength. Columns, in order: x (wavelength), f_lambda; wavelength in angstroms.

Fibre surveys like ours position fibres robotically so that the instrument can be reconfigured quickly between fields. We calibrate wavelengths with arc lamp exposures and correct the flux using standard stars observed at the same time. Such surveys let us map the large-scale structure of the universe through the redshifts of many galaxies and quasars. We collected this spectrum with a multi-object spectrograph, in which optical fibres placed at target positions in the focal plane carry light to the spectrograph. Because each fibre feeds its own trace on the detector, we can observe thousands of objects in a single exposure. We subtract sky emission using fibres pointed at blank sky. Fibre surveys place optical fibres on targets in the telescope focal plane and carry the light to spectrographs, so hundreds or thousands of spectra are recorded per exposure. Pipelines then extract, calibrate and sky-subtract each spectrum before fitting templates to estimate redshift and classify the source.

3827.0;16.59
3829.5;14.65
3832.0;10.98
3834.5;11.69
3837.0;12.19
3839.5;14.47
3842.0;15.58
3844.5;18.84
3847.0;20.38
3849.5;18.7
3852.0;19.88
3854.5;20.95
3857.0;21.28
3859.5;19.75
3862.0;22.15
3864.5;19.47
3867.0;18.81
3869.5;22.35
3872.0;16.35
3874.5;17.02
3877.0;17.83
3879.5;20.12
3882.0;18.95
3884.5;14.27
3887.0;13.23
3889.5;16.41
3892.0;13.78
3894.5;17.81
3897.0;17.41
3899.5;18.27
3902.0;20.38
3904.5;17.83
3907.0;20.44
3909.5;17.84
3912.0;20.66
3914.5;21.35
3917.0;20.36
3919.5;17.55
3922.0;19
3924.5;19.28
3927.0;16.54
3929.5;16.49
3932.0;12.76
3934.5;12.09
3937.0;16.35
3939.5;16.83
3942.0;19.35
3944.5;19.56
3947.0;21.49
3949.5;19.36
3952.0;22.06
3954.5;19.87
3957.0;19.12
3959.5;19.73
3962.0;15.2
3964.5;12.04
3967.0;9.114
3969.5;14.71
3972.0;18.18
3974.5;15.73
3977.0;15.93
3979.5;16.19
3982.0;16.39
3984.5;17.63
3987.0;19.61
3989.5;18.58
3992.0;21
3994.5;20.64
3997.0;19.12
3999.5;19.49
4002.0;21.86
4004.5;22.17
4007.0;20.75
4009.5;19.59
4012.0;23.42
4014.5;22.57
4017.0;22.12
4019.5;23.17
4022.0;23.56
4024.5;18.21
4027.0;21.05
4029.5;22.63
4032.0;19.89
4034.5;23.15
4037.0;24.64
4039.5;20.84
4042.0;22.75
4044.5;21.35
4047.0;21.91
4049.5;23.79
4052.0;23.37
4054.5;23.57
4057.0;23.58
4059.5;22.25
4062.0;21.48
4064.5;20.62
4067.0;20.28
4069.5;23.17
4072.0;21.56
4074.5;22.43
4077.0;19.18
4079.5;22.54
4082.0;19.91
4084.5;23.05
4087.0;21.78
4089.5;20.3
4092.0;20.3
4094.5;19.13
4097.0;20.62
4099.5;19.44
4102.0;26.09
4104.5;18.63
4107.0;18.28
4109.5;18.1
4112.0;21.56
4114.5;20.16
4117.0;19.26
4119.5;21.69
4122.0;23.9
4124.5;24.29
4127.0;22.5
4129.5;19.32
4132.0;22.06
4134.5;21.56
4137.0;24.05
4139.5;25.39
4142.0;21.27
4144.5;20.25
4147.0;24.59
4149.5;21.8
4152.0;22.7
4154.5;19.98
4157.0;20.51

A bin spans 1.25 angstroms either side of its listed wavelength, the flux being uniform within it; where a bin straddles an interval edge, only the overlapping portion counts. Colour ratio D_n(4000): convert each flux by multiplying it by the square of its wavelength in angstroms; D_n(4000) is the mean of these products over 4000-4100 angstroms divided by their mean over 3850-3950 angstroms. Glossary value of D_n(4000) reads 1.28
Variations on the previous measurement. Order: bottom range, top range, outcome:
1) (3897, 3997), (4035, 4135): 1.29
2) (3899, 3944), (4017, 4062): 1.32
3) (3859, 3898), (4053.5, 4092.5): 1.34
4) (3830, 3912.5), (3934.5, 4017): 1.10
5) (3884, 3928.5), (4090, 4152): 1.33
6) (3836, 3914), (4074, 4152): 1.32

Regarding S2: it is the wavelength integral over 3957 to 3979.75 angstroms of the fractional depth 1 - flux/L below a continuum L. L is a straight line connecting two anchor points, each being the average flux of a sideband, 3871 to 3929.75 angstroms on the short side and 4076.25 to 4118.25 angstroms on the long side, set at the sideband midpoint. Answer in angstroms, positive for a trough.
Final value 4.2 angstroms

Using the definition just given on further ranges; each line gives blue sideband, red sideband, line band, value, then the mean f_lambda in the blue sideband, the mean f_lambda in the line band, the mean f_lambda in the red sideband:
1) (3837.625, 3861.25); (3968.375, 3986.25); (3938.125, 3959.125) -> -3.32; 18.8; 19.7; 16.5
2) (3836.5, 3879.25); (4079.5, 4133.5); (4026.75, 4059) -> -3.33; 18.7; 22.5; 21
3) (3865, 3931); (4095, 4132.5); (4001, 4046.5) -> -4.81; 18.1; 21.9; 21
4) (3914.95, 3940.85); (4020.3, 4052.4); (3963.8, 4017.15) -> 3.96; 16.9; 18.5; 22.1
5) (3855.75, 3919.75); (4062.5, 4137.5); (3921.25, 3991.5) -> 8.13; 18.5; 17.1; 21.2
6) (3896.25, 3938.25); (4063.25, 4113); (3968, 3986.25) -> 2.47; 17.9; 16.4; 20.8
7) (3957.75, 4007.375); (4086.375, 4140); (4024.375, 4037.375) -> -1.84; 17.7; 21.7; 21.2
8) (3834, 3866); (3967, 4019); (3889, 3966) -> 3.08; 18.3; 18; 19.1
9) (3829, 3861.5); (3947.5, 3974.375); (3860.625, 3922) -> -4.84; 17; 18.4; 17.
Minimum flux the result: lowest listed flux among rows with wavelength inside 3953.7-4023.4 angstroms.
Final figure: 9.114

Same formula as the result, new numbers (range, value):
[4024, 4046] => 18.21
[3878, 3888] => 13.23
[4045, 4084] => 19.18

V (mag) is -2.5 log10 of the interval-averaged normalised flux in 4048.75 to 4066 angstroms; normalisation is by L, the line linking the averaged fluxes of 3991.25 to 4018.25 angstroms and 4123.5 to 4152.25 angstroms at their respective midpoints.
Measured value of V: -0.05 mag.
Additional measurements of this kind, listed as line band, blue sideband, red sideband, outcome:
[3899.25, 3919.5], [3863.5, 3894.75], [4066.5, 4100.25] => -0.10 mag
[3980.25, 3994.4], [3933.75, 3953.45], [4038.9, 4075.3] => 0.07 mag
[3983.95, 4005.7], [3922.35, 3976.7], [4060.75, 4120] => -0.11 mag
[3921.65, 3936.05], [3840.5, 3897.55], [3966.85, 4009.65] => 0.16 mag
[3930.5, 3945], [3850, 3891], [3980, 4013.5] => 0.21 mag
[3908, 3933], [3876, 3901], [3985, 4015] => -0.02 mag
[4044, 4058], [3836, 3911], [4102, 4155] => -0.12 mag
